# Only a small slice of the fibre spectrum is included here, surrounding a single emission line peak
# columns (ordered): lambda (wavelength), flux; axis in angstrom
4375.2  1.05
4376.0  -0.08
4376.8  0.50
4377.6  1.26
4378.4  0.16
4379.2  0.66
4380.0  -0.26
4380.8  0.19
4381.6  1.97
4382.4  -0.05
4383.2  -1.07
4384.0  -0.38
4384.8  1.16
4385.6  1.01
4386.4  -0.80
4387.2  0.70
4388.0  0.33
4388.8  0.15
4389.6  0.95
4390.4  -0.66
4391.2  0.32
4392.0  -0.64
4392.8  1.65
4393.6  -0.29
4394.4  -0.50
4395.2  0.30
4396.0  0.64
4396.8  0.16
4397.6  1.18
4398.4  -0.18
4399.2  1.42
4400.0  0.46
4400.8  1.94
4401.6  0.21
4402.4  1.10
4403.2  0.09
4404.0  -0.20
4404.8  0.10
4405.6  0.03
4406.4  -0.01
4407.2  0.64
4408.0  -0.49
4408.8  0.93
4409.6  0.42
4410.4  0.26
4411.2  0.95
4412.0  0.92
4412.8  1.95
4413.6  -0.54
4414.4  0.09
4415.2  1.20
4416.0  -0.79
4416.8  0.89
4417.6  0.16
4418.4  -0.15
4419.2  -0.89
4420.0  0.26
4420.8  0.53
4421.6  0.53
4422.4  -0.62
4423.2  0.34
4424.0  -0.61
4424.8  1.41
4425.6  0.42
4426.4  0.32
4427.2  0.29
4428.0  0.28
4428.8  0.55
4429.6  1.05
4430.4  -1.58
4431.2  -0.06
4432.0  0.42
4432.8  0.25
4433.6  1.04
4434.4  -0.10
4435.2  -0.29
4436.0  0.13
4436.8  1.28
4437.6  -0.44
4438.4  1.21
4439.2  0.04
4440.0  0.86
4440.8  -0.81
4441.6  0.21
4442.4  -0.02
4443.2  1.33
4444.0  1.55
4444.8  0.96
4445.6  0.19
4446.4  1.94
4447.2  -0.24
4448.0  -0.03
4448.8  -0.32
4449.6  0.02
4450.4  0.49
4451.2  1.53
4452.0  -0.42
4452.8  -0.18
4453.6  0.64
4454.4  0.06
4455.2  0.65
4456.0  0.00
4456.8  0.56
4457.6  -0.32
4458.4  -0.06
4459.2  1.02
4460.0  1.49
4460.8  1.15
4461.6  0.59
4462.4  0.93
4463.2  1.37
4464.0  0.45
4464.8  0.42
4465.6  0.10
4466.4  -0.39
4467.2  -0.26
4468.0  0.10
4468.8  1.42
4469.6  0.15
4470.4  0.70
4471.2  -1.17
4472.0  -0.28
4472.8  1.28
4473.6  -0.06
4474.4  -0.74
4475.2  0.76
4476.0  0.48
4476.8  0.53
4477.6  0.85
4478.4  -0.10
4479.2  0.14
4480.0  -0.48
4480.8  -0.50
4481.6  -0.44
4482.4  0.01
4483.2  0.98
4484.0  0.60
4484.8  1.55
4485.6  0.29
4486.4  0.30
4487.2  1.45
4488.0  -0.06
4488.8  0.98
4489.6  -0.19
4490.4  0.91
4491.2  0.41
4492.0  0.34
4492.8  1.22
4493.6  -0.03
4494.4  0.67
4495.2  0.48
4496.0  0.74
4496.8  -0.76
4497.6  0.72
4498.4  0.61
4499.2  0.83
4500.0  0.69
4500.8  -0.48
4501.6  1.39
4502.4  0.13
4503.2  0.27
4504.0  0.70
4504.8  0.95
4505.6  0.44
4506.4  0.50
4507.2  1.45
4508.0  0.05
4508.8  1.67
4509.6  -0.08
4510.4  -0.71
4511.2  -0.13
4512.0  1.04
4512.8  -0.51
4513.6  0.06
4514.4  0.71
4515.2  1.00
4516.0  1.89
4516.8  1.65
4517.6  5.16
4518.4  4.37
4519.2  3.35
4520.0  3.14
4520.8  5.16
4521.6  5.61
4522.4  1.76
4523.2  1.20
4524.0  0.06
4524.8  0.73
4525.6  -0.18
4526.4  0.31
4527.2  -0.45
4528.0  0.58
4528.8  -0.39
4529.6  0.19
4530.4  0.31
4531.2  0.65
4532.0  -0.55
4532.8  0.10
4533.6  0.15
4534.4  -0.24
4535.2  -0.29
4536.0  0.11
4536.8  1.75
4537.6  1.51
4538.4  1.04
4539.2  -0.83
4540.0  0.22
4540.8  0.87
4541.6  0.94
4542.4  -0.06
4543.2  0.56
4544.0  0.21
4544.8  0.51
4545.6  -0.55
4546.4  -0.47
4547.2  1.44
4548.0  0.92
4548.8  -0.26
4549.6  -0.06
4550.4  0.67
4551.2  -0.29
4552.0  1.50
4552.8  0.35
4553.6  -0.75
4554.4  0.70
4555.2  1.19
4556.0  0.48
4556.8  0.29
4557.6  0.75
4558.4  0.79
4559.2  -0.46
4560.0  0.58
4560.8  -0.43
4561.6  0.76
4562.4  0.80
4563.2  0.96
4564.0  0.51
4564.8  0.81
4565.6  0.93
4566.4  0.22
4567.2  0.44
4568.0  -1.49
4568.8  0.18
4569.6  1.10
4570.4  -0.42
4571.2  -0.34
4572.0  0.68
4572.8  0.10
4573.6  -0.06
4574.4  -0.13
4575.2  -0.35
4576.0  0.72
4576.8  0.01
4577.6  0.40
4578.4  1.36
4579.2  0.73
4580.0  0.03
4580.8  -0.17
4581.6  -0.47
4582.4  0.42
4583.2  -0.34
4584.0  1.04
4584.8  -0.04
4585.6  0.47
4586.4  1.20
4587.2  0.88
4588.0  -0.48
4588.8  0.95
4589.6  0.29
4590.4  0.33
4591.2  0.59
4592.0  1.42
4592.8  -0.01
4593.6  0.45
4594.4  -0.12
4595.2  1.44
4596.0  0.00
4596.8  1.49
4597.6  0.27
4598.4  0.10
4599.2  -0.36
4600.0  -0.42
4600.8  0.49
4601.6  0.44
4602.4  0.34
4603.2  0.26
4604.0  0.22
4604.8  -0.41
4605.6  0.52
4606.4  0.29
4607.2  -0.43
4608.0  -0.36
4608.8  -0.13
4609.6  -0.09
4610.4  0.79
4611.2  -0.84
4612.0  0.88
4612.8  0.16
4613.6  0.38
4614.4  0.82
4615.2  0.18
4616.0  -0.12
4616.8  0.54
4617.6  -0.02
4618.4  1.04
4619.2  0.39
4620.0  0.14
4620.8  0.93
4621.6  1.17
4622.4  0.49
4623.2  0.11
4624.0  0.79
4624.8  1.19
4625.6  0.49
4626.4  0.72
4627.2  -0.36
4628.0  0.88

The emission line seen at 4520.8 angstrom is [O II] 3727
